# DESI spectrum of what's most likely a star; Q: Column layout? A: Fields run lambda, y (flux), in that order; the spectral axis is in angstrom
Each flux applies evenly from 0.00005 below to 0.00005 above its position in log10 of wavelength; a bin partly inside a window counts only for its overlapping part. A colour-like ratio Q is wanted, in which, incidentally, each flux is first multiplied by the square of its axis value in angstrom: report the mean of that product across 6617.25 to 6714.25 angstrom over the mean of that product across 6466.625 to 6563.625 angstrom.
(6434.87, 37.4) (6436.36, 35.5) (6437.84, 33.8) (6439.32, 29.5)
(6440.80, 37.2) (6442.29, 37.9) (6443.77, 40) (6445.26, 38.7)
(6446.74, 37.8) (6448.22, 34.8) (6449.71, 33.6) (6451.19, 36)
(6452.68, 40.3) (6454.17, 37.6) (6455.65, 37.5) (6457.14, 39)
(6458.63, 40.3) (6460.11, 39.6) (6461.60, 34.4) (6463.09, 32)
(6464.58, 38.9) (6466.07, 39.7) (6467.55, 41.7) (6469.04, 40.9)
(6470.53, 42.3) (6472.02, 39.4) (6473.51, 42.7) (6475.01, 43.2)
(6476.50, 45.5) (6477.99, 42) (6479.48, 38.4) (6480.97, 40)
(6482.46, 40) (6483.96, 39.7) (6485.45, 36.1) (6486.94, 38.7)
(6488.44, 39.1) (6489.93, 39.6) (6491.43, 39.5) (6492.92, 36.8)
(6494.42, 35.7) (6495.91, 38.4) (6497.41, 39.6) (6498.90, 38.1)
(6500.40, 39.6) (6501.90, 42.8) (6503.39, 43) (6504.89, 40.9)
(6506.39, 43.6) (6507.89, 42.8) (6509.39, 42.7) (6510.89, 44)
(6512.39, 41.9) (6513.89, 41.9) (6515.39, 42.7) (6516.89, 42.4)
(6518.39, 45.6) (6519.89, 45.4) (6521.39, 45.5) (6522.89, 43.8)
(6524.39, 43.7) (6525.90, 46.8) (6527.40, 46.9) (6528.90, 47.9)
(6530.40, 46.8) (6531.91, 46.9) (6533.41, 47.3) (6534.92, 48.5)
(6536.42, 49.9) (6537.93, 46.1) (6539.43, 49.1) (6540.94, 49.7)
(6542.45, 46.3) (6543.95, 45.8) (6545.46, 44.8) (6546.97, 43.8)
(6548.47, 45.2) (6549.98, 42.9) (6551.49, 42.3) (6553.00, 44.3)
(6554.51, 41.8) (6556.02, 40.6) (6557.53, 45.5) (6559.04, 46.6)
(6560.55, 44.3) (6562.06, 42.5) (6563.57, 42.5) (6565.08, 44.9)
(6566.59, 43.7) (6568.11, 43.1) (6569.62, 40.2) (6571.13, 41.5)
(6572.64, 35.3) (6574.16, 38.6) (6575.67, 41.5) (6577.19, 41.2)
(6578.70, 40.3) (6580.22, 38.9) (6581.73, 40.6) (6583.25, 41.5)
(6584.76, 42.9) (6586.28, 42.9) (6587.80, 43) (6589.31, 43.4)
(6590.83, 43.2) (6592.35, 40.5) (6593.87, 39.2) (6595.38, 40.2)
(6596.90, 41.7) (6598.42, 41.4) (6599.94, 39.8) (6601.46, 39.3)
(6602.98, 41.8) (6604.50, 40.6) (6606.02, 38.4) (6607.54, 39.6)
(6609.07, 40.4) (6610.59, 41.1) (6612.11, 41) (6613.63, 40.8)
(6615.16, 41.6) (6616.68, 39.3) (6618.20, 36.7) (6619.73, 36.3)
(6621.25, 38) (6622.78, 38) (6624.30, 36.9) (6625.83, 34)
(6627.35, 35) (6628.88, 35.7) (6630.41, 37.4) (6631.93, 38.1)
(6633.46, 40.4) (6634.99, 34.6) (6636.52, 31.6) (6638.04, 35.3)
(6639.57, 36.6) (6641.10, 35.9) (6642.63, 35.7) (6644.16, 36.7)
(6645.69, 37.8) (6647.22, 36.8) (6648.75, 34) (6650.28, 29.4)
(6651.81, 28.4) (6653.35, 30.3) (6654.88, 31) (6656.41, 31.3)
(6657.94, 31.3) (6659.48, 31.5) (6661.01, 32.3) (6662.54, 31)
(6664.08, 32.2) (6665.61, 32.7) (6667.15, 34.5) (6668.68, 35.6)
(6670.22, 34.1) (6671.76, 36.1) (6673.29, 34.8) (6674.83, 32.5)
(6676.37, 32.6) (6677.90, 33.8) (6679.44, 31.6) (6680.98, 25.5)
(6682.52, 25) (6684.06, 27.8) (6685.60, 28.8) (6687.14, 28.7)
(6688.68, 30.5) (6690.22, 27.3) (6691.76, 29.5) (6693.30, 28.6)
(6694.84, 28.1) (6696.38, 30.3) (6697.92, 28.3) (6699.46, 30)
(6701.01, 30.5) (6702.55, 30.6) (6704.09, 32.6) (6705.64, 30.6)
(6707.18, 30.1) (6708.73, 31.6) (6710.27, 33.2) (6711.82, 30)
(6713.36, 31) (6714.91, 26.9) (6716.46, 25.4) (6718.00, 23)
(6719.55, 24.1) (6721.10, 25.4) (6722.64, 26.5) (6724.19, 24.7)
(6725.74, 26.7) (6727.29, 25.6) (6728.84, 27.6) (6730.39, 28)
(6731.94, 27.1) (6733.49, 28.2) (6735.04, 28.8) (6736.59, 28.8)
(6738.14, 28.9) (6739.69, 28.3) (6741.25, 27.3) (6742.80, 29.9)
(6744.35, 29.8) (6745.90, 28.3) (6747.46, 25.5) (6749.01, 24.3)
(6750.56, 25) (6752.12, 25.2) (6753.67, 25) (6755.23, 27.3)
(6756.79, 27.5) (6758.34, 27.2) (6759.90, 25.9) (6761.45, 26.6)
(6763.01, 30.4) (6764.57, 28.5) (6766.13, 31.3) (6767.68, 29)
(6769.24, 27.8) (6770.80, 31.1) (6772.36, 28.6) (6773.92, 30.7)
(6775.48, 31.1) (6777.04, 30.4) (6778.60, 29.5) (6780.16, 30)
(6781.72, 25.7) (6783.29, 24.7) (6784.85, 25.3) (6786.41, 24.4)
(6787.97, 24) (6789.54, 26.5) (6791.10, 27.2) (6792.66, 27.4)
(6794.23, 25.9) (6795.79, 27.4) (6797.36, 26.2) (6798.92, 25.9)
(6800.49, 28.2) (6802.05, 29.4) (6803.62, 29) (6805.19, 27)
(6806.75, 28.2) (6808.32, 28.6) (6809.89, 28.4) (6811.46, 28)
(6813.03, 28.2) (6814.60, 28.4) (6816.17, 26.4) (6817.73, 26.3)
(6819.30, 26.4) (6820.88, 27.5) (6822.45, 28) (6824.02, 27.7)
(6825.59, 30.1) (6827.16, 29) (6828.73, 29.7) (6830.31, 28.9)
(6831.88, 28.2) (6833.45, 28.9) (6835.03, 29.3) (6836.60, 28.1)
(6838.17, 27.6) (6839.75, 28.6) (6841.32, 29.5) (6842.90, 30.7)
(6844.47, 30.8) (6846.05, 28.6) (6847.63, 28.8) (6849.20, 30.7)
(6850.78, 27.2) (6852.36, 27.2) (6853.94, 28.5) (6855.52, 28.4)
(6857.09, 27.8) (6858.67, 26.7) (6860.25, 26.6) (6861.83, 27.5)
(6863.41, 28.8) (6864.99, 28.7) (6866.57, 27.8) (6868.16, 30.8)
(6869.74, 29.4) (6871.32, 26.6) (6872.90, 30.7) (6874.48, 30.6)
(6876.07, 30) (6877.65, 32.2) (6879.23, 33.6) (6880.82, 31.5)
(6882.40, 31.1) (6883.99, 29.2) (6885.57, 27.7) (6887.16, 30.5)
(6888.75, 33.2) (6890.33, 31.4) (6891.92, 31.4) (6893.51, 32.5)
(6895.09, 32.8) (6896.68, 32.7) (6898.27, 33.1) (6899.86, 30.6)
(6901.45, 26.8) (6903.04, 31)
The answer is 0.79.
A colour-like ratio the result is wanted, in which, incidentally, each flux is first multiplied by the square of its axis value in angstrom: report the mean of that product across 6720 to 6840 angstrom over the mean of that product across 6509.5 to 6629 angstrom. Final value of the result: 0.70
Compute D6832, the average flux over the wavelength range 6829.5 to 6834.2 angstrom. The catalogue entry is 28.7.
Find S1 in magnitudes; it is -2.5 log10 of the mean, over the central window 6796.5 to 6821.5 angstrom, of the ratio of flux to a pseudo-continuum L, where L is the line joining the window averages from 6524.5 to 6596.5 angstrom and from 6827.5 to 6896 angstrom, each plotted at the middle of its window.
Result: 0.16 mag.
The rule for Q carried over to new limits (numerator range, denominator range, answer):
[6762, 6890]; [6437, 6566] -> 0.76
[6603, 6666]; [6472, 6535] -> 0.88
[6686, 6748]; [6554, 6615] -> 0.71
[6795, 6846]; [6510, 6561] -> 0.68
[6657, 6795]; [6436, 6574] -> 0.74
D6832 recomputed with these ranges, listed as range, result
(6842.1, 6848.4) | 29.7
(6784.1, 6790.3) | 25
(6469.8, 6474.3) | 41.4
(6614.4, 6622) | 38.4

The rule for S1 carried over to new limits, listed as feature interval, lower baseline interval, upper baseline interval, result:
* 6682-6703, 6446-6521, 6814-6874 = 0.15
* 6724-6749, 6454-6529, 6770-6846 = 0.12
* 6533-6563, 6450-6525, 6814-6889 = -0.18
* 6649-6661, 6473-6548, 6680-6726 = 0.05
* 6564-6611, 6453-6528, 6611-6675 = -0.11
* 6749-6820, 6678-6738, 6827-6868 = 0.04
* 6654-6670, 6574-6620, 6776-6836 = 0.13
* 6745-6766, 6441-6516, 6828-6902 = 0.21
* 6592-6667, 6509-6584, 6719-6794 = 0.03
